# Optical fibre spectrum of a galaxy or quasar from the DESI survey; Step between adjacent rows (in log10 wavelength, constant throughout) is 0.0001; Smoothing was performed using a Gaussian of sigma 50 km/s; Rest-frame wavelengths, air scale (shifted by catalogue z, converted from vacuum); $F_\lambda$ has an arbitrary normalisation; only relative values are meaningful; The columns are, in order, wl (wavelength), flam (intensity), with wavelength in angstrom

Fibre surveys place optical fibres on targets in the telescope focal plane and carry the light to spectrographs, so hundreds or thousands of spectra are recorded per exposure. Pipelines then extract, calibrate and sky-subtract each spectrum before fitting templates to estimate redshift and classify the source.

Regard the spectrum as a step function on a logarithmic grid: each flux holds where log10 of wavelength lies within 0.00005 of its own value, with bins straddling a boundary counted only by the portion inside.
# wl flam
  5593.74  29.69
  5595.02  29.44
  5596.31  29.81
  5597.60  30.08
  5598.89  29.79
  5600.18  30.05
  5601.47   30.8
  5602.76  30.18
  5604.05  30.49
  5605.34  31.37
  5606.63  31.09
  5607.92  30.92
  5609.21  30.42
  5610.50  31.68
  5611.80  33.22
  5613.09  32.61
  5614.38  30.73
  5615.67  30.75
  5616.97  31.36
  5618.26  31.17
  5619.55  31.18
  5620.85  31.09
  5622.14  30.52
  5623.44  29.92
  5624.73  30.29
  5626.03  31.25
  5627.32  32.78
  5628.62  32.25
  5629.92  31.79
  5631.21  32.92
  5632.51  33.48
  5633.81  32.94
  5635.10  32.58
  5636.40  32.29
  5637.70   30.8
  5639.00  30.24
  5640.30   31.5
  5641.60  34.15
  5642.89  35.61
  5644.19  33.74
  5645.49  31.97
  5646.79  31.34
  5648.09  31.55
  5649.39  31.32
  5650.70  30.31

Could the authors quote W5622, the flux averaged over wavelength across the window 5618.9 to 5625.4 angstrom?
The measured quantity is 30.6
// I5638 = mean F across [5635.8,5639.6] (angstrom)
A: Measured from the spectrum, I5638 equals 31.1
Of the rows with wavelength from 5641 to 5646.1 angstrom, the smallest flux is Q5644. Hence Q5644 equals 31.97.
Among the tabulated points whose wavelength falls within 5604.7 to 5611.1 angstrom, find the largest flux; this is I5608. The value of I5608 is 31.68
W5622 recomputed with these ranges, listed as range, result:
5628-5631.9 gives 32.3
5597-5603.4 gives 30.2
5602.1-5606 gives 30.7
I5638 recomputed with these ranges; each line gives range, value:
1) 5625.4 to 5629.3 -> 32.1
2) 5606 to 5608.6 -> 31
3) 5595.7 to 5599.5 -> 29.9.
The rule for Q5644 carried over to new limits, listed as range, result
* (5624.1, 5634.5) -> 30.29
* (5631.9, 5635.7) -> 32.58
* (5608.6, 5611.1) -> 30.42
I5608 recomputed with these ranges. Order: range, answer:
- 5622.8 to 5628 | 32.78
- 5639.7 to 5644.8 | 35.61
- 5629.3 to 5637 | 33.48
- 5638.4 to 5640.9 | 31.5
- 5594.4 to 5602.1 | 30.8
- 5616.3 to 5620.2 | 31.36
